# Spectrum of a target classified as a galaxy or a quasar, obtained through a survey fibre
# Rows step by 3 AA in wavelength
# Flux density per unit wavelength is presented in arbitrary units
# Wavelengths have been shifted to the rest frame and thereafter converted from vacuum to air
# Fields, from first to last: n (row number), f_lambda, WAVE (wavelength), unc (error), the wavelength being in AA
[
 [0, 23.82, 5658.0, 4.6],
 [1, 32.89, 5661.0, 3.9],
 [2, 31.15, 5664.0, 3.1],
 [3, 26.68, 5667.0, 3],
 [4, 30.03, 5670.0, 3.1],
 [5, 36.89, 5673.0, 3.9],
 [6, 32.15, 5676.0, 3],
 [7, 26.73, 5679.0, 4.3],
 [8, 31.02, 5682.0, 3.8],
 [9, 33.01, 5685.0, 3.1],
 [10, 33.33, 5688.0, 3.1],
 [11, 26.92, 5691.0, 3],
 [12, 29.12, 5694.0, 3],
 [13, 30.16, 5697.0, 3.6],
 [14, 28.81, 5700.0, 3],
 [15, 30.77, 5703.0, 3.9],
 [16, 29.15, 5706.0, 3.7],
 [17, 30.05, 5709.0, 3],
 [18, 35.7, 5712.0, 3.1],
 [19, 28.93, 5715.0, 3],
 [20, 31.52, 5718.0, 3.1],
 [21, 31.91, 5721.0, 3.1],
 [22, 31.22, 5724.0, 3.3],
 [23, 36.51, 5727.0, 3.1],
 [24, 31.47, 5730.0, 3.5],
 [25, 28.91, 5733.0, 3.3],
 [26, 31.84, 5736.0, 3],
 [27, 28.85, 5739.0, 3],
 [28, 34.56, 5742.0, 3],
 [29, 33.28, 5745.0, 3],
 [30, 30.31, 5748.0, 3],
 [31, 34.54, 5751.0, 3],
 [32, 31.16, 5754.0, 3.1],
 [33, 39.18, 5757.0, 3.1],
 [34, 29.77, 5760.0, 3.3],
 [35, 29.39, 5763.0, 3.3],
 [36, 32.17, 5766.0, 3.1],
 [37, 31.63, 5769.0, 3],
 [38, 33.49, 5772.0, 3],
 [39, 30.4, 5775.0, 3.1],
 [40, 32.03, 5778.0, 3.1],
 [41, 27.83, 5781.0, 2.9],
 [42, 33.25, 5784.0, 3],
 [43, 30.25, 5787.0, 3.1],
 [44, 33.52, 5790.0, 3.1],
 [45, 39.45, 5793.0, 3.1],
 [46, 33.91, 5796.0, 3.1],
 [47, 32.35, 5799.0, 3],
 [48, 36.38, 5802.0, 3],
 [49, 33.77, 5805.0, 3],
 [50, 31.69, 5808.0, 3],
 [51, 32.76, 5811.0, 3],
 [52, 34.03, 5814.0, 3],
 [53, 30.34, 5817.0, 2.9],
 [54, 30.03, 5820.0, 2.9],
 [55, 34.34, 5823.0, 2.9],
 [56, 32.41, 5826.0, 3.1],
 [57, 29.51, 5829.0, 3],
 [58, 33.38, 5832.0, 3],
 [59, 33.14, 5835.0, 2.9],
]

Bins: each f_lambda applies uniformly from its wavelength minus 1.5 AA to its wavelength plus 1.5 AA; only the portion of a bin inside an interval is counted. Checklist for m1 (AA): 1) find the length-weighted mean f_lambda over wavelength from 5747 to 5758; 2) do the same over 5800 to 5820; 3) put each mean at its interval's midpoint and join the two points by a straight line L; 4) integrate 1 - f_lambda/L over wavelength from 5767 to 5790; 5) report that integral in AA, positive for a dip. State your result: 1.3 AA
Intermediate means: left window 33.7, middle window 31.4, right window 32.9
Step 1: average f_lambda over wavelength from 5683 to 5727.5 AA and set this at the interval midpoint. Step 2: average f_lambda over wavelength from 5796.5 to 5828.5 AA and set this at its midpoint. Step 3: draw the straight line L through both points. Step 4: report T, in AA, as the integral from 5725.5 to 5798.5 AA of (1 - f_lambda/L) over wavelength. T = -1.1 AA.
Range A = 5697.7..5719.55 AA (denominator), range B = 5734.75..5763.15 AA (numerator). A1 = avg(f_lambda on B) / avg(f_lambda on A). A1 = 1.06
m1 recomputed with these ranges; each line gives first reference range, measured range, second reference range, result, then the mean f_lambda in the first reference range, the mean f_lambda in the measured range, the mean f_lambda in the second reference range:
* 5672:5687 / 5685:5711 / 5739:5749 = 1.52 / 31.8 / 30.1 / 32.3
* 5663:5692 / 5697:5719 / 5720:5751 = 0.57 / 30.9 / 30.6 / 32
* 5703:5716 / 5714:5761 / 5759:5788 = -1.74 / 31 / 32.2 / 31.1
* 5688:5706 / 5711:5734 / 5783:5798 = -0.95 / 29.5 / 32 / 34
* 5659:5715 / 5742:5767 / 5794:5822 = -0.51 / 30.7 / 32.6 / 33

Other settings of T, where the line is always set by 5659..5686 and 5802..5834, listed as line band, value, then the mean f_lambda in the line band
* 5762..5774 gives 0.1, 31.7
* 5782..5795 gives -0.7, 33.9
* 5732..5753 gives -0.1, 31.8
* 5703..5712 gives 0.2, 30.8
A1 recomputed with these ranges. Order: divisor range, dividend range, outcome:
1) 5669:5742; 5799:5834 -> 1.05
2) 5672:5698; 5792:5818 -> 1.09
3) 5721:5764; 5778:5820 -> 1.02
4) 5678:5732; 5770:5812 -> 1.06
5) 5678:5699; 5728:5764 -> 1.06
